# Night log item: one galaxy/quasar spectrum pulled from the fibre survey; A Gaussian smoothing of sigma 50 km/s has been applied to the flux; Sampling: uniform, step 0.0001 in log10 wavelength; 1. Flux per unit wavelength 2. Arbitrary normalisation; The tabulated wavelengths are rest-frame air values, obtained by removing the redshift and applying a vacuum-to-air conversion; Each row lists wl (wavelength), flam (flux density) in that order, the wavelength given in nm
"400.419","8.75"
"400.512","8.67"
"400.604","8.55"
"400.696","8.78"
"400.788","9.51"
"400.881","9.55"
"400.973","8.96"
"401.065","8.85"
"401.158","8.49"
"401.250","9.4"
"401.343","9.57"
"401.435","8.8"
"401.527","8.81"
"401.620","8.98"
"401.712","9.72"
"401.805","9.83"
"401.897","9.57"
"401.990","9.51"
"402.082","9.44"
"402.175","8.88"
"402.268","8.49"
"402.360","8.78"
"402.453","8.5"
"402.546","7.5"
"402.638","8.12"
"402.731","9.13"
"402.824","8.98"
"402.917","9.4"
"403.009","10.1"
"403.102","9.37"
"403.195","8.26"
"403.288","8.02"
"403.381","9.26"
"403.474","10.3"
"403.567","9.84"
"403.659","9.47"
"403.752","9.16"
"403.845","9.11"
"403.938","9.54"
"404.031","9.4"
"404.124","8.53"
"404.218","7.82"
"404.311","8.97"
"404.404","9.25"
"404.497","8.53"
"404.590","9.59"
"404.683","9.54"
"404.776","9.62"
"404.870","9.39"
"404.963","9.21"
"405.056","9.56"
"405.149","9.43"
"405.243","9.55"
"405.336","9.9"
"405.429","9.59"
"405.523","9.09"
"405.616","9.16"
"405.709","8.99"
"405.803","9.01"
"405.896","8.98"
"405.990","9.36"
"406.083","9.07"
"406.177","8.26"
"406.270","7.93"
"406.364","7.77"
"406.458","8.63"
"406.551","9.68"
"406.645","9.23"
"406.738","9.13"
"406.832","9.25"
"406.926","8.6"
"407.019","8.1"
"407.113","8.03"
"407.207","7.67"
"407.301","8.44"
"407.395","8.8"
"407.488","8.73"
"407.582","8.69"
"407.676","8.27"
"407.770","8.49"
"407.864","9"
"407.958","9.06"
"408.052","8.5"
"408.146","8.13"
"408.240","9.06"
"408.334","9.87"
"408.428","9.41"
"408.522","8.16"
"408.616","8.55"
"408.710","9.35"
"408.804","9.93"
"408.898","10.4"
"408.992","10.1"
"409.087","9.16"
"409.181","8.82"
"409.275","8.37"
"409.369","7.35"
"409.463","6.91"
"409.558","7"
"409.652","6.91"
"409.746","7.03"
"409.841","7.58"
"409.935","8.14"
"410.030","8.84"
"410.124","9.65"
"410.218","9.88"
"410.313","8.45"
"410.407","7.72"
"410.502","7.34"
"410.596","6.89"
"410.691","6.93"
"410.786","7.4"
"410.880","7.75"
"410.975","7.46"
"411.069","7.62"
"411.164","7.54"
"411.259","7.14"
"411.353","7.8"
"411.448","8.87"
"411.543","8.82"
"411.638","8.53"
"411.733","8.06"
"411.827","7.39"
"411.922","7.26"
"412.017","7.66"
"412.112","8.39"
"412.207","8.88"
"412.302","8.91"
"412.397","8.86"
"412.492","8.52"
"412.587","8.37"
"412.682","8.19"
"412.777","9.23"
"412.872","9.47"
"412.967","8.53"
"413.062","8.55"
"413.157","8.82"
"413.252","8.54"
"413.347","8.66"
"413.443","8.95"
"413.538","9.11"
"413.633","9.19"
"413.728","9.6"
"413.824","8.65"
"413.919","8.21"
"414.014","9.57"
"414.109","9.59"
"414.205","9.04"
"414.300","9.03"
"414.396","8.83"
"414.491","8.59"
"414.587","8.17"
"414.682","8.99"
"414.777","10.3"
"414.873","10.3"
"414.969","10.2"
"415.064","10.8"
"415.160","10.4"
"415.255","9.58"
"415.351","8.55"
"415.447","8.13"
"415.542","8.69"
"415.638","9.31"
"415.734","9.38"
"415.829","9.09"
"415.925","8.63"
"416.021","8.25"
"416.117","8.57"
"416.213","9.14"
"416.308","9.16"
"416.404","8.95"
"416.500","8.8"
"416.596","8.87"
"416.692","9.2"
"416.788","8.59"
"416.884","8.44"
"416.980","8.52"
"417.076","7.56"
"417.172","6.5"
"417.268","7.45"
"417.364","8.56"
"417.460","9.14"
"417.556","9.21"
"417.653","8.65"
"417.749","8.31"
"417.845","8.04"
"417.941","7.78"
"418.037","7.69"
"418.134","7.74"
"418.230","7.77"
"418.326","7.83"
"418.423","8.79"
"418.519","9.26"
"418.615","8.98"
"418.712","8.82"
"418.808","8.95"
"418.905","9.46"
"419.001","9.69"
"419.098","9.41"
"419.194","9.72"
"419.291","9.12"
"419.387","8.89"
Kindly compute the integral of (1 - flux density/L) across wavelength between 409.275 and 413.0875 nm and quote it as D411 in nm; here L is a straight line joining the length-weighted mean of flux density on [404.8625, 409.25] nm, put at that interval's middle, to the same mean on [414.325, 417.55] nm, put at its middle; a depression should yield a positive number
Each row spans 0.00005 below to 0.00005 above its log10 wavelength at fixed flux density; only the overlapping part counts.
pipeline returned 0.38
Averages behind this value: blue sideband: 8.96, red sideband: 8.9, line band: 8.05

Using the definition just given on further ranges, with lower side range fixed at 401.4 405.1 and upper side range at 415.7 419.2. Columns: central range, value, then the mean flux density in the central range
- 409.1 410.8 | 0.190 nm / 7.88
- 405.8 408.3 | 0.087 nm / 8.66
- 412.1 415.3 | -0.132 nm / 9.1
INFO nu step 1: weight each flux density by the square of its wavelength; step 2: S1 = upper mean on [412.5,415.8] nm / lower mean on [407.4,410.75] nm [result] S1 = 1.10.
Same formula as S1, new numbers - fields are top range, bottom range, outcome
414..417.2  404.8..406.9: 1.04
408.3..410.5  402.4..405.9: 0.96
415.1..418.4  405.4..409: 1.01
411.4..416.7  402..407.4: 1.04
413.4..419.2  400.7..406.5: 1.04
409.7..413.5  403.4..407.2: 0.93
